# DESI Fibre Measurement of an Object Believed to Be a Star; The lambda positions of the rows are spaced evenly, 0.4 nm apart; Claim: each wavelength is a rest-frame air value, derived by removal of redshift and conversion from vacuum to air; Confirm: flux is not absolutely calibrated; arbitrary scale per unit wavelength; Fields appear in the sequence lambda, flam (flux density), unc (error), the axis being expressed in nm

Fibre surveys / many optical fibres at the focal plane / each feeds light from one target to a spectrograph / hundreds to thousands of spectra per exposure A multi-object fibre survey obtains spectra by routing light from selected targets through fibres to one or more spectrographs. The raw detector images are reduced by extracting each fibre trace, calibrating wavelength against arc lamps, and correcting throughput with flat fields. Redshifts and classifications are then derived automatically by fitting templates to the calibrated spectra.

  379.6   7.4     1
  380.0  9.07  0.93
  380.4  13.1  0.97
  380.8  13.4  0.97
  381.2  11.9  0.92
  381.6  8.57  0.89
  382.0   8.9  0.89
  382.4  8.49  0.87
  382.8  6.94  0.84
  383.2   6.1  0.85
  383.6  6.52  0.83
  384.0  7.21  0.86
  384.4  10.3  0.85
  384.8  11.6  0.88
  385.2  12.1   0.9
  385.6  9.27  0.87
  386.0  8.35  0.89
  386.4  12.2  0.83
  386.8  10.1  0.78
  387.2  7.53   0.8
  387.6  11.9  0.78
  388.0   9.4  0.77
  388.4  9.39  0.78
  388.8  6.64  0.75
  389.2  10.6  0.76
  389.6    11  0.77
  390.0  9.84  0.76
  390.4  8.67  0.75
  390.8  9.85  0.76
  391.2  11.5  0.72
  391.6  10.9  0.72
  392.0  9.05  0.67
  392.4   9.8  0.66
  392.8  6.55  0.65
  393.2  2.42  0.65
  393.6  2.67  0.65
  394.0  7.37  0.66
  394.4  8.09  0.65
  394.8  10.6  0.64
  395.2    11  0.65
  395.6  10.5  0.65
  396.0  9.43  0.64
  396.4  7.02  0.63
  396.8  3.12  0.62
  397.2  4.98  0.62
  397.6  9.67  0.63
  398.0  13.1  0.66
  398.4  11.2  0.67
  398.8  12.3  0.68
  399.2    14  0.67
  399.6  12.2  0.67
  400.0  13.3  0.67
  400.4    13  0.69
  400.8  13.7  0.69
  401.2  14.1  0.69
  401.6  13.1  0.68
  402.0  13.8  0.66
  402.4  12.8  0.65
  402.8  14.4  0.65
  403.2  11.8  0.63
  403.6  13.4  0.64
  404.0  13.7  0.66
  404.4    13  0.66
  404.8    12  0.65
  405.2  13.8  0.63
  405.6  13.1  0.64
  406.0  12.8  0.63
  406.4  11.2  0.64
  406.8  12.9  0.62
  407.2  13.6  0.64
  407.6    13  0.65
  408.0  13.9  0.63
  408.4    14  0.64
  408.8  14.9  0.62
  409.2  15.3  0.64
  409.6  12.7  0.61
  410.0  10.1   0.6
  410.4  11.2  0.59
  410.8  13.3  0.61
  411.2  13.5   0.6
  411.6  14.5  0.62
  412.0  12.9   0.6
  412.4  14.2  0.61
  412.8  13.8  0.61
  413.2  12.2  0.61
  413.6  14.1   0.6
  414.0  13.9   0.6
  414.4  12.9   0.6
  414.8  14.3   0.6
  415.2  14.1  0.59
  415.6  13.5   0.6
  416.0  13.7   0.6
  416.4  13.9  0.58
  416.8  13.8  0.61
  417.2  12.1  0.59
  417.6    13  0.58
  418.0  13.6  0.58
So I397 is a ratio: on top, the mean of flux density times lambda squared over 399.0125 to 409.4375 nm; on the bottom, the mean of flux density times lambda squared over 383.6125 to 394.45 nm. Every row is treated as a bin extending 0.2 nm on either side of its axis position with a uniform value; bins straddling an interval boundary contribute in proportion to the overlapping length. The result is 1.6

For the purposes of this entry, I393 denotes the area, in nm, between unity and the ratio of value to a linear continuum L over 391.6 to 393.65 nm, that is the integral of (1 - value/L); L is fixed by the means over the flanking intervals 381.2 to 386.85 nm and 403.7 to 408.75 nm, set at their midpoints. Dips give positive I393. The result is 0.74 nm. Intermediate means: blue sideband 9.12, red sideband 13.1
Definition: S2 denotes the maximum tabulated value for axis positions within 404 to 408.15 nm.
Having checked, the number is 13.9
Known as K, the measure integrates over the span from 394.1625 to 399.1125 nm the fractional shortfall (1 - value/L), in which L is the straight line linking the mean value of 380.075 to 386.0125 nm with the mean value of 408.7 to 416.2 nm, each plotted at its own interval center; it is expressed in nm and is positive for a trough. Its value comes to 0.87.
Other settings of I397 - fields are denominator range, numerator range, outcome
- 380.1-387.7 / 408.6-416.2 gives 1.60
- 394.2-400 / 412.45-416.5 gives 1.50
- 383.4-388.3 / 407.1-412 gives 1.55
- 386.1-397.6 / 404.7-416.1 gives 1.69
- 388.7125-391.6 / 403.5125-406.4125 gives 1.41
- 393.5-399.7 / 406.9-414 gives 1.54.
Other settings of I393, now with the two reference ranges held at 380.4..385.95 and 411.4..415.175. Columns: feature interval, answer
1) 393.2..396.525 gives 0.93 nm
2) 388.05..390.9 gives 0.25 nm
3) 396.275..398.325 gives 0.65 nm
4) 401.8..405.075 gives -0.23 nm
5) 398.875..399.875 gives -0.11 nm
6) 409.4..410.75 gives 0.17 nm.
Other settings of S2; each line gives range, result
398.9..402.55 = 14.1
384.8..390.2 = 12.2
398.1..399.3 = 14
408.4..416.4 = 15.3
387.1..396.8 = 11.9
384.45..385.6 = 12.1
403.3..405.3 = 13.8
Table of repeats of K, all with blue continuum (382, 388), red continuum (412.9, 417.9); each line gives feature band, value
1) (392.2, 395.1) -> 0.971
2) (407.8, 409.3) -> -0.236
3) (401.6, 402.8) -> -0.190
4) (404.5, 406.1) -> -0.119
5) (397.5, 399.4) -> -0.188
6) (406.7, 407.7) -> -0.073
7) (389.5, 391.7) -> -0.057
